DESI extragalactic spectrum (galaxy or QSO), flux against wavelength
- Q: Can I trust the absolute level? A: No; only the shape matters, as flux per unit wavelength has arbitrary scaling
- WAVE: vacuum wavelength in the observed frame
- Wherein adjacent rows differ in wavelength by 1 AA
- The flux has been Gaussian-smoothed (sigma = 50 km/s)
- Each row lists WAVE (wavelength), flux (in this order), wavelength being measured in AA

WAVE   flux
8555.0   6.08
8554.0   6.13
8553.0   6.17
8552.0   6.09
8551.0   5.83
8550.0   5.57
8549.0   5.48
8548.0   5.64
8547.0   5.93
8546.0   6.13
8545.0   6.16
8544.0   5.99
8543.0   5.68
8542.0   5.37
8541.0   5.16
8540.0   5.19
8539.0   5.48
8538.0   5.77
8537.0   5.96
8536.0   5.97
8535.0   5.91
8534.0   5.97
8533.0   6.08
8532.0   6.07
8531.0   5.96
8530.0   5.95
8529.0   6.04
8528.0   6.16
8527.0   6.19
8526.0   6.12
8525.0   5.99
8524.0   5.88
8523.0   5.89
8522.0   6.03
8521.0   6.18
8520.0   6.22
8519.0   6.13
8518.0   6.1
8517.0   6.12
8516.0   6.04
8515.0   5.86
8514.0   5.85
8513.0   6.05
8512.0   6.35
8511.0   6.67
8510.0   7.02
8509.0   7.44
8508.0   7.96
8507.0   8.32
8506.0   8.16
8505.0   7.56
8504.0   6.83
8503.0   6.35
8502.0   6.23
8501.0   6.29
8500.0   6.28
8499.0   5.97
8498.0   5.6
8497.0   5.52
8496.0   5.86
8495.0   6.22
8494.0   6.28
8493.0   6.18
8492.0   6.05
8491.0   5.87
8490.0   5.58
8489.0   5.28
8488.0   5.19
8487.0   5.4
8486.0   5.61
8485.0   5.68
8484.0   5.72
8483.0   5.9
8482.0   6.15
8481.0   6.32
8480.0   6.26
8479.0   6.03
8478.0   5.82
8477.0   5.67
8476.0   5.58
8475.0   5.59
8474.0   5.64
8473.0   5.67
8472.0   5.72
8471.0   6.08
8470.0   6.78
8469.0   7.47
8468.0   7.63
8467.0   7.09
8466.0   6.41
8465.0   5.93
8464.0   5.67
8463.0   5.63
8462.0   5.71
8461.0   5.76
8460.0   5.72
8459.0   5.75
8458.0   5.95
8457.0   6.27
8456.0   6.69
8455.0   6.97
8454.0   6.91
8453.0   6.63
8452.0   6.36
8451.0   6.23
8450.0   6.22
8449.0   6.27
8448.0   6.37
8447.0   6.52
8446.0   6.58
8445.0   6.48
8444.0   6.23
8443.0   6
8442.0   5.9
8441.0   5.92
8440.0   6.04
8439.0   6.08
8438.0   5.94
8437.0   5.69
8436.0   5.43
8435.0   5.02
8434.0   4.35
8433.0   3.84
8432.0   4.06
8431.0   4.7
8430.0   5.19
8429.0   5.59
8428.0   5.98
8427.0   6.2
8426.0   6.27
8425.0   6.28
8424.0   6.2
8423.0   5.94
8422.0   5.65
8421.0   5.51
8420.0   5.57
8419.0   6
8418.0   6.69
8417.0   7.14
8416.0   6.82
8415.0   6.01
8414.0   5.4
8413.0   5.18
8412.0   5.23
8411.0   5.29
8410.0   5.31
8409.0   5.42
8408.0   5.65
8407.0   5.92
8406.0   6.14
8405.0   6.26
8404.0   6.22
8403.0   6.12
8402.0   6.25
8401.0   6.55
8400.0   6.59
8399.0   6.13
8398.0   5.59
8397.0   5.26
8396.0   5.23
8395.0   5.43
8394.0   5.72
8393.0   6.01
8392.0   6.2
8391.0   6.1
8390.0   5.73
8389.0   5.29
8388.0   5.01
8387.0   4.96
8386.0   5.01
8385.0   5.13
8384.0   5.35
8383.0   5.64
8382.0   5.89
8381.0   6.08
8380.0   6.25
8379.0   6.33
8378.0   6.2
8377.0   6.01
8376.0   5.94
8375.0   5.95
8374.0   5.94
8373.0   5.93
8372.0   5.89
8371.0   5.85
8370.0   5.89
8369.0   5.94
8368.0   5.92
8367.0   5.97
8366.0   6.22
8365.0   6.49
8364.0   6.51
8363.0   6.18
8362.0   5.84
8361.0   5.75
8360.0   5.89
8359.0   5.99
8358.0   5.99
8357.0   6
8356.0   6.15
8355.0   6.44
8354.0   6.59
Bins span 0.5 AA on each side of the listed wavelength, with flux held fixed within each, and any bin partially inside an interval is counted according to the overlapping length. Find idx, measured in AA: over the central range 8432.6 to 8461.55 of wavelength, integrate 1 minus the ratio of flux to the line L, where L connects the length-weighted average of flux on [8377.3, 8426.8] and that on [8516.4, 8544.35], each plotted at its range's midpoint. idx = -0.7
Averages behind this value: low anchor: 5.84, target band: 6.01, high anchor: 5.91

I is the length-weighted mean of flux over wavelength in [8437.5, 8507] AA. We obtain 6.16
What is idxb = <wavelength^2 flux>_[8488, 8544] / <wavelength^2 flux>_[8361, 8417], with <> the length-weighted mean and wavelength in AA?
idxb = 1.08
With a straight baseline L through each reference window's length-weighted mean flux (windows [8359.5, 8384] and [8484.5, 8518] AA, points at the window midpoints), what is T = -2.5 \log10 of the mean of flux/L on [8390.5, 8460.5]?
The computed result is 0.040 mag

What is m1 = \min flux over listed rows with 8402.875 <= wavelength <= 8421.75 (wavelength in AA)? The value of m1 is 5.18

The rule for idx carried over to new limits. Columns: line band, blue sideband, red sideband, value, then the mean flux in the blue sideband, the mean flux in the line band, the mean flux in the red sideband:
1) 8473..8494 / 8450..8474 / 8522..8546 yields 1.3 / 6.29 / 5.79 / 5.88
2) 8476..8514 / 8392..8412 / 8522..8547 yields -2.4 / 5.84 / 6.25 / 5.88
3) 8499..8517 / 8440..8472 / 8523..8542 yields -2.2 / 6.31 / 6.74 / 5.87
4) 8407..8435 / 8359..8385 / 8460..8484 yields 2.0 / 5.98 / 5.6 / 6.09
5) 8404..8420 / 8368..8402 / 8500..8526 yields 0.1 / 5.8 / 5.9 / 6.53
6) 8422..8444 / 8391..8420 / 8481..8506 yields 1.4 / 5.92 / 5.57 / 6.03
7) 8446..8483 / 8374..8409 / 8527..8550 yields -2.4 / 5.82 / 6.21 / 5.82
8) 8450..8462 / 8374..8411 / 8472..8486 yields -0.9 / 5.8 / 6.27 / 5.84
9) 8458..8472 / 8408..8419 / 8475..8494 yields -1.0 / 5.85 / 6.25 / 5.8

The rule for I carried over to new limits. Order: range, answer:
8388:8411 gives 5.84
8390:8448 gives 5.81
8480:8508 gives 6.2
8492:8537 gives 6.31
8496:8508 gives 6.67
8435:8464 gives 6.12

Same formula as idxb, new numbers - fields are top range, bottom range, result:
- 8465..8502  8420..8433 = 1.10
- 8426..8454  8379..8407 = 1.01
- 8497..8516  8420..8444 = 1.22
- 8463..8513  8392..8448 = 1.10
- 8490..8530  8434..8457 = 1.04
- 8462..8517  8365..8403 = 1.09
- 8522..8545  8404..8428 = 1.02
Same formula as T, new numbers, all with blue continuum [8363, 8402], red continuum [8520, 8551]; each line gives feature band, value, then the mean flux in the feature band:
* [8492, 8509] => -0.130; 6.61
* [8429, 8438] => 0.196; 4.89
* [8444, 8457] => -0.112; 6.5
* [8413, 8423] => -0.032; 6.04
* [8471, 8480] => 0.018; 5.77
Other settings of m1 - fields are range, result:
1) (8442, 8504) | 5.19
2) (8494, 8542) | 5.16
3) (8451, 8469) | 5.63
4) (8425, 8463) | 3.84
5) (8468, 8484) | 5.58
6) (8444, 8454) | 6.22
